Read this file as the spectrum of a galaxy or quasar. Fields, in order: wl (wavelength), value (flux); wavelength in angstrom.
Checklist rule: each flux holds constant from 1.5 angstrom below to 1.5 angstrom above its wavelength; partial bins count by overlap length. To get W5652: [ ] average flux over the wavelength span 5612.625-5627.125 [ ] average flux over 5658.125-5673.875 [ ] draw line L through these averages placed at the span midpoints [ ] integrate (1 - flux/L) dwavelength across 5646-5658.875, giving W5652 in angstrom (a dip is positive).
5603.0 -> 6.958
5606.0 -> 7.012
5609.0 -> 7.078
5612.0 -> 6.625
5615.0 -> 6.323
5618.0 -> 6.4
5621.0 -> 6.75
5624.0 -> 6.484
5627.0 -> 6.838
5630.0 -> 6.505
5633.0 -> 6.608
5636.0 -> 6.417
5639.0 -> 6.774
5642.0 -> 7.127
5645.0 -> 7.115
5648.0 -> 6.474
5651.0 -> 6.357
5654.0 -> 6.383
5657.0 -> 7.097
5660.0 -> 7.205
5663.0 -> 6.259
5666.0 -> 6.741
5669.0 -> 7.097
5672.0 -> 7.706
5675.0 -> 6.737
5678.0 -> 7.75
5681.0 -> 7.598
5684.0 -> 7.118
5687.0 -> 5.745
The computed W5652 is 0.5 angstrom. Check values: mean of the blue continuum 6.54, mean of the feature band 6.62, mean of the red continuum 7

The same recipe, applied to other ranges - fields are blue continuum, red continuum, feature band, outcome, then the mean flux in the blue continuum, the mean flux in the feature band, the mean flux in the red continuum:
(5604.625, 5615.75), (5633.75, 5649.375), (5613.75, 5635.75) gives 0.7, 6.79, 6.55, 6.78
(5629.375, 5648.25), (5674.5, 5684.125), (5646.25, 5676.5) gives 1.3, 6.74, 6.81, 7.39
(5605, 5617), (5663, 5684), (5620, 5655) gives 1.4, 6.73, 6.66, 7.19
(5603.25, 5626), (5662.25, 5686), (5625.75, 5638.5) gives 0.4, 6.69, 6.6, 7.12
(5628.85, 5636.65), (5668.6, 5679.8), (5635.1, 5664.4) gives 0.5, 6.52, 6.73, 7.35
